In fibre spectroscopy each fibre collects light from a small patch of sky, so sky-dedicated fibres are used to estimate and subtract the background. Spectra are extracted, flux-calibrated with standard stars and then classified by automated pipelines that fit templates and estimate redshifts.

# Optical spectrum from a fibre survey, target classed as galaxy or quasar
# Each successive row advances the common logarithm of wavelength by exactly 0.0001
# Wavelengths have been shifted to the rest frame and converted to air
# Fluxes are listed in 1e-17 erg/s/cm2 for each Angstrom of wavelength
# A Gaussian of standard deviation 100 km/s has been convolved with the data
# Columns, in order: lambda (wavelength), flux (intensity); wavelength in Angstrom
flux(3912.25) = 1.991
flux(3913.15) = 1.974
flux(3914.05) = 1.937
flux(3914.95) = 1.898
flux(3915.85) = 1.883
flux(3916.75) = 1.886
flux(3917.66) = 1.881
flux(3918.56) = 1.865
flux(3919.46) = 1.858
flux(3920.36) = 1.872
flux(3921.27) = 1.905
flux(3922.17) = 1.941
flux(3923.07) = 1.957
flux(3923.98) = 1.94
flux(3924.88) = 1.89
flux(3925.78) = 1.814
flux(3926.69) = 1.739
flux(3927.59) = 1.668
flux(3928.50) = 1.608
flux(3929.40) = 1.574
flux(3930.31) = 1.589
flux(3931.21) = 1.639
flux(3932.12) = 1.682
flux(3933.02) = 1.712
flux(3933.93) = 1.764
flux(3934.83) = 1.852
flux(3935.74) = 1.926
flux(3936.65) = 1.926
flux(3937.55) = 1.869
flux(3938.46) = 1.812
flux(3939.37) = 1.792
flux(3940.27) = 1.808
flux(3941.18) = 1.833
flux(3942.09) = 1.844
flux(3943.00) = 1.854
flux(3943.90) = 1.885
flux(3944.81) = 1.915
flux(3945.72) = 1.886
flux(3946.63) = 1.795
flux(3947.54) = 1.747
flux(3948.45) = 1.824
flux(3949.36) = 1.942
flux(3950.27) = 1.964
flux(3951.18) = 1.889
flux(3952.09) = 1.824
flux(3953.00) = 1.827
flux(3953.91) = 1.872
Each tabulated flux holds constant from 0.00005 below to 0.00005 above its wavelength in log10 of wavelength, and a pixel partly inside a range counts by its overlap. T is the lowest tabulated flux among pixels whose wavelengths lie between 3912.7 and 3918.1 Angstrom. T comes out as 1.881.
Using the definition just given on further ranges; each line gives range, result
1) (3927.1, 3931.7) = 1.574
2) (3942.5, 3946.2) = 1.854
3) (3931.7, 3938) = 1.682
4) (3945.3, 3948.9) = 1.747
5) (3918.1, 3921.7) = 1.858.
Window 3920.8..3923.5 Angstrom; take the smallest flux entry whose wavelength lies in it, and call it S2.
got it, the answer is 1.905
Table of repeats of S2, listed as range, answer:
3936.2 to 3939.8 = 1.792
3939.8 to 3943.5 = 1.808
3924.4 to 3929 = 1.608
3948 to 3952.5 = 1.824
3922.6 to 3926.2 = 1.814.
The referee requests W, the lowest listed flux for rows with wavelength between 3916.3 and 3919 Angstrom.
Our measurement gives 1.865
